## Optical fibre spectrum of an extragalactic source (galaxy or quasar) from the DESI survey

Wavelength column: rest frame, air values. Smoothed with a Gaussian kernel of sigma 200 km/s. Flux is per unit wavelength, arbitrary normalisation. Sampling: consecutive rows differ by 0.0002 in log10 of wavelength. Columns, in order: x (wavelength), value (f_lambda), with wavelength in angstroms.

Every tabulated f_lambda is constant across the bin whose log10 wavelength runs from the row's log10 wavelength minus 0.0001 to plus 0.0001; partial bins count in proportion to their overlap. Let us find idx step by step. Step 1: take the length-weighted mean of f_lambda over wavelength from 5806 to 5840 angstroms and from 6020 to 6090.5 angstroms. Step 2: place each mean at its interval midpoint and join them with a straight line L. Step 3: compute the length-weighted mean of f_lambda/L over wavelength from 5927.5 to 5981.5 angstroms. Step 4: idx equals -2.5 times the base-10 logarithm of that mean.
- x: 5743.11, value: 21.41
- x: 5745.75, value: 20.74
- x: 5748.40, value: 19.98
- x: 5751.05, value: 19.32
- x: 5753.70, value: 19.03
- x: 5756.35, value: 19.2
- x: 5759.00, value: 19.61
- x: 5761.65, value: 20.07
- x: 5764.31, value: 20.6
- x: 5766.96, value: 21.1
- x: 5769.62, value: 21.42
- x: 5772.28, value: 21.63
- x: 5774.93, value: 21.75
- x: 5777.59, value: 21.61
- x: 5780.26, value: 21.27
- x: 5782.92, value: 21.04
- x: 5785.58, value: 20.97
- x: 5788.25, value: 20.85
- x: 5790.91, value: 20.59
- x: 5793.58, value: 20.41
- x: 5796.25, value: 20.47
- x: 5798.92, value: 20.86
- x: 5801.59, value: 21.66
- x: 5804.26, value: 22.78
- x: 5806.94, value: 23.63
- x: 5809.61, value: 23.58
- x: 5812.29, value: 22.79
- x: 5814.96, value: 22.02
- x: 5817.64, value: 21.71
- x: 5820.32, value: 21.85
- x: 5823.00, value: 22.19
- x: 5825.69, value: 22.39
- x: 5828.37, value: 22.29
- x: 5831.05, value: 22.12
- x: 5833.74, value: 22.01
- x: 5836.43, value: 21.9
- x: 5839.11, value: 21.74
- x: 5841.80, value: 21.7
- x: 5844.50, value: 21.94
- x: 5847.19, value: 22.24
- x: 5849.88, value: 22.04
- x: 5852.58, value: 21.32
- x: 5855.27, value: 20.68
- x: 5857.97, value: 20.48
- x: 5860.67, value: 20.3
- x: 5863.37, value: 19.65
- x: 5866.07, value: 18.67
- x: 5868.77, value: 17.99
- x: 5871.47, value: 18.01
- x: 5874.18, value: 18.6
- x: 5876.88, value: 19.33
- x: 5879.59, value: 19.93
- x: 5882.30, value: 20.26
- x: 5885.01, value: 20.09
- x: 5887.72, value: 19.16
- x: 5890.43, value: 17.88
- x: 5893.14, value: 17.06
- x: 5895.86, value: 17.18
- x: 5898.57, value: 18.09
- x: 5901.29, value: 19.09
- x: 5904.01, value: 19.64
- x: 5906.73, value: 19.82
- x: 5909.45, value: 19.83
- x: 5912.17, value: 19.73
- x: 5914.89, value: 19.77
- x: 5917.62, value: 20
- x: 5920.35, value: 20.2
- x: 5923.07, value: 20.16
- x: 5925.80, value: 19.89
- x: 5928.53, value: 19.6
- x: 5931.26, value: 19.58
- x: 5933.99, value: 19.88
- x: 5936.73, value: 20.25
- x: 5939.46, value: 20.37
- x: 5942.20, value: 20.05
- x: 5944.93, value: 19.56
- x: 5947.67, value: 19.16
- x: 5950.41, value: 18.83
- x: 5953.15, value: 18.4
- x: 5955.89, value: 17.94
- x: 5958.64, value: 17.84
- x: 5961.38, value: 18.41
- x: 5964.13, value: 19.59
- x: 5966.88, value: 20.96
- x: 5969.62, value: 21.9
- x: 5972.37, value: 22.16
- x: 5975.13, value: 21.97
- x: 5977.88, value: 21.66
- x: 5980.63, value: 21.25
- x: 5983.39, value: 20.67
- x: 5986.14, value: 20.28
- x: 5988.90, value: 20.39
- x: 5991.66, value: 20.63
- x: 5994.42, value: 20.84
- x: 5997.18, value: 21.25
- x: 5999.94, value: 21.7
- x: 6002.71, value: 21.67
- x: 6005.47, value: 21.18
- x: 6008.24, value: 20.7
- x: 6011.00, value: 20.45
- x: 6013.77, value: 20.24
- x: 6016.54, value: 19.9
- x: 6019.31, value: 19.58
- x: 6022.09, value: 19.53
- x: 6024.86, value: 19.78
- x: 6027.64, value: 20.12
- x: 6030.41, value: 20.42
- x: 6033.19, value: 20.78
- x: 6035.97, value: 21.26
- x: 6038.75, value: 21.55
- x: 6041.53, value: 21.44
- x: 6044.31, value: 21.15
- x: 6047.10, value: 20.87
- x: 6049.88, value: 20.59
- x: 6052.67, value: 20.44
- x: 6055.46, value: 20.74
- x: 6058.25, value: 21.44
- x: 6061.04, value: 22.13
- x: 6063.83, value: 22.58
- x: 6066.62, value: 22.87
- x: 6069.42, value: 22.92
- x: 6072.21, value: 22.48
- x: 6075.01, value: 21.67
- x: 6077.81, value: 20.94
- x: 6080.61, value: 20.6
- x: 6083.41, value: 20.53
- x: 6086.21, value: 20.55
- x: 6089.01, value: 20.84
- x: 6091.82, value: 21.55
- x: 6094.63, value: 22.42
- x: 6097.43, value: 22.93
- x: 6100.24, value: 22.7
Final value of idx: 0.09 mag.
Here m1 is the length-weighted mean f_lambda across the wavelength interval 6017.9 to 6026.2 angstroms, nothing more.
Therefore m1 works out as 19.6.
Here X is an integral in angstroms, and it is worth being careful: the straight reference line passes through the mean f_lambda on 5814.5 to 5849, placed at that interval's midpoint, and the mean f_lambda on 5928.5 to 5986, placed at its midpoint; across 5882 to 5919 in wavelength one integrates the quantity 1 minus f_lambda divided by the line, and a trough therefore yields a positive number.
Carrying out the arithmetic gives 3.2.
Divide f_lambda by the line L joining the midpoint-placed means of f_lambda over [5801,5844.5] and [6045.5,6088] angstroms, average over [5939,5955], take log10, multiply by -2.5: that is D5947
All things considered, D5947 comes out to 0.13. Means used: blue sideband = 22.3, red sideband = 21.4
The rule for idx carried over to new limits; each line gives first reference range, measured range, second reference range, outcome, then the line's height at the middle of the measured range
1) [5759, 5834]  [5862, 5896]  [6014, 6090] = 0.14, 21.4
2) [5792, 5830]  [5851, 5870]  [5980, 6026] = 0.09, 21.7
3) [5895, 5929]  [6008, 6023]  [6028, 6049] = 0.04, 20.7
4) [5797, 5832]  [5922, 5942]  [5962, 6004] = 0.08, 21.4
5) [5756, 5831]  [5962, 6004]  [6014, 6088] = 0.00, 21.1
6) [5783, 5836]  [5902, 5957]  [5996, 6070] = 0.09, 21.4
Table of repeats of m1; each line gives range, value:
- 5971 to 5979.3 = 21.9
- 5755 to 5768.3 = 20.1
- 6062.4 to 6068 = 22.7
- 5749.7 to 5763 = 19.4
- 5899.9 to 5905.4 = 19.3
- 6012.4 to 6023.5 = 19.8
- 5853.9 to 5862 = 20.5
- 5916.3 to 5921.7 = 20.1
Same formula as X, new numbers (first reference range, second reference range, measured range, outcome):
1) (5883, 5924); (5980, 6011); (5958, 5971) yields 0.32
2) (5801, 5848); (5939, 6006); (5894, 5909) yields 1.75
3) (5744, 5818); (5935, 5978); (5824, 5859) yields -1.85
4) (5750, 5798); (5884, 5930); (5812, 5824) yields -1.12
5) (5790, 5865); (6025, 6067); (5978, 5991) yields 0.34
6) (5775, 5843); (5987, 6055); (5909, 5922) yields 0.80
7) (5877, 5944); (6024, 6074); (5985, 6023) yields 0.21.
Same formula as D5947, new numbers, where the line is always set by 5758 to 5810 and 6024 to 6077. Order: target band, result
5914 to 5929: 0.07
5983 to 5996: 0.04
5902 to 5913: 0.08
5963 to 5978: 0.00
